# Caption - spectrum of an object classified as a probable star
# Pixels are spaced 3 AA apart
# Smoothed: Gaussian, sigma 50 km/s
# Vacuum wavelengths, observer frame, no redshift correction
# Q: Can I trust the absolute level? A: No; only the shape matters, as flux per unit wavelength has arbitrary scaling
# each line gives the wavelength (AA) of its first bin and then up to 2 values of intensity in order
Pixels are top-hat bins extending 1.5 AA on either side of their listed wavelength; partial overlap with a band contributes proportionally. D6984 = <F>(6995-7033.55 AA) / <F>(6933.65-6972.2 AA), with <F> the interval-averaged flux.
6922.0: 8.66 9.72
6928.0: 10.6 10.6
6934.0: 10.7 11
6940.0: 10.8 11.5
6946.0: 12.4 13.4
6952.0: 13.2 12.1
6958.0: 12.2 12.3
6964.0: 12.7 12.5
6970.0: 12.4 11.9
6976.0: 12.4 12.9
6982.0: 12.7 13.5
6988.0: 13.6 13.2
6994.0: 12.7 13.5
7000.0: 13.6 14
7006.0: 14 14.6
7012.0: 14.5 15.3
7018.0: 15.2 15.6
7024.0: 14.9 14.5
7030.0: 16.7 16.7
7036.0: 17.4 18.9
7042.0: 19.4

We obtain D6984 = 1.2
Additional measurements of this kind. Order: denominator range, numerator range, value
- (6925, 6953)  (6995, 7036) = 1.30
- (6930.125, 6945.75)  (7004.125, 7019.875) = 1.33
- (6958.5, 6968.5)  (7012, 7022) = 1.22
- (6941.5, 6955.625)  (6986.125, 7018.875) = 1.12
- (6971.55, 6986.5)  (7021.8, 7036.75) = 1.26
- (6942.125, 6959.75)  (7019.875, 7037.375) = 1.28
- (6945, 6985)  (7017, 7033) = 1.23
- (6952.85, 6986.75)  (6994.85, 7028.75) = 1.16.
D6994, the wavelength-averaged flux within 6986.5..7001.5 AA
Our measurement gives 13.3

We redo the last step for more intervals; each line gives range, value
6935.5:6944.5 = 11.1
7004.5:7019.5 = 14.7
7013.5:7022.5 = 15.4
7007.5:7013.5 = 14.5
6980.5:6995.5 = 13.1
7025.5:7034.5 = 16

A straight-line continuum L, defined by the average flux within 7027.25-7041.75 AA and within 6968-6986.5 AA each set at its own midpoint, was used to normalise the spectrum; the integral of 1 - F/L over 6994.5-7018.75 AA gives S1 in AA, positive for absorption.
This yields 1.3 AA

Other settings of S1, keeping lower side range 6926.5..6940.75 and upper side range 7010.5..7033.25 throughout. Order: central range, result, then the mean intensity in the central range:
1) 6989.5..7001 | 0.6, 13.2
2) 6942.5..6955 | -1.2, 12.7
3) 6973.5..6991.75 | 0.4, 13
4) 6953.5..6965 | -0.2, 12.3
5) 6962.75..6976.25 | 0.3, 12.4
